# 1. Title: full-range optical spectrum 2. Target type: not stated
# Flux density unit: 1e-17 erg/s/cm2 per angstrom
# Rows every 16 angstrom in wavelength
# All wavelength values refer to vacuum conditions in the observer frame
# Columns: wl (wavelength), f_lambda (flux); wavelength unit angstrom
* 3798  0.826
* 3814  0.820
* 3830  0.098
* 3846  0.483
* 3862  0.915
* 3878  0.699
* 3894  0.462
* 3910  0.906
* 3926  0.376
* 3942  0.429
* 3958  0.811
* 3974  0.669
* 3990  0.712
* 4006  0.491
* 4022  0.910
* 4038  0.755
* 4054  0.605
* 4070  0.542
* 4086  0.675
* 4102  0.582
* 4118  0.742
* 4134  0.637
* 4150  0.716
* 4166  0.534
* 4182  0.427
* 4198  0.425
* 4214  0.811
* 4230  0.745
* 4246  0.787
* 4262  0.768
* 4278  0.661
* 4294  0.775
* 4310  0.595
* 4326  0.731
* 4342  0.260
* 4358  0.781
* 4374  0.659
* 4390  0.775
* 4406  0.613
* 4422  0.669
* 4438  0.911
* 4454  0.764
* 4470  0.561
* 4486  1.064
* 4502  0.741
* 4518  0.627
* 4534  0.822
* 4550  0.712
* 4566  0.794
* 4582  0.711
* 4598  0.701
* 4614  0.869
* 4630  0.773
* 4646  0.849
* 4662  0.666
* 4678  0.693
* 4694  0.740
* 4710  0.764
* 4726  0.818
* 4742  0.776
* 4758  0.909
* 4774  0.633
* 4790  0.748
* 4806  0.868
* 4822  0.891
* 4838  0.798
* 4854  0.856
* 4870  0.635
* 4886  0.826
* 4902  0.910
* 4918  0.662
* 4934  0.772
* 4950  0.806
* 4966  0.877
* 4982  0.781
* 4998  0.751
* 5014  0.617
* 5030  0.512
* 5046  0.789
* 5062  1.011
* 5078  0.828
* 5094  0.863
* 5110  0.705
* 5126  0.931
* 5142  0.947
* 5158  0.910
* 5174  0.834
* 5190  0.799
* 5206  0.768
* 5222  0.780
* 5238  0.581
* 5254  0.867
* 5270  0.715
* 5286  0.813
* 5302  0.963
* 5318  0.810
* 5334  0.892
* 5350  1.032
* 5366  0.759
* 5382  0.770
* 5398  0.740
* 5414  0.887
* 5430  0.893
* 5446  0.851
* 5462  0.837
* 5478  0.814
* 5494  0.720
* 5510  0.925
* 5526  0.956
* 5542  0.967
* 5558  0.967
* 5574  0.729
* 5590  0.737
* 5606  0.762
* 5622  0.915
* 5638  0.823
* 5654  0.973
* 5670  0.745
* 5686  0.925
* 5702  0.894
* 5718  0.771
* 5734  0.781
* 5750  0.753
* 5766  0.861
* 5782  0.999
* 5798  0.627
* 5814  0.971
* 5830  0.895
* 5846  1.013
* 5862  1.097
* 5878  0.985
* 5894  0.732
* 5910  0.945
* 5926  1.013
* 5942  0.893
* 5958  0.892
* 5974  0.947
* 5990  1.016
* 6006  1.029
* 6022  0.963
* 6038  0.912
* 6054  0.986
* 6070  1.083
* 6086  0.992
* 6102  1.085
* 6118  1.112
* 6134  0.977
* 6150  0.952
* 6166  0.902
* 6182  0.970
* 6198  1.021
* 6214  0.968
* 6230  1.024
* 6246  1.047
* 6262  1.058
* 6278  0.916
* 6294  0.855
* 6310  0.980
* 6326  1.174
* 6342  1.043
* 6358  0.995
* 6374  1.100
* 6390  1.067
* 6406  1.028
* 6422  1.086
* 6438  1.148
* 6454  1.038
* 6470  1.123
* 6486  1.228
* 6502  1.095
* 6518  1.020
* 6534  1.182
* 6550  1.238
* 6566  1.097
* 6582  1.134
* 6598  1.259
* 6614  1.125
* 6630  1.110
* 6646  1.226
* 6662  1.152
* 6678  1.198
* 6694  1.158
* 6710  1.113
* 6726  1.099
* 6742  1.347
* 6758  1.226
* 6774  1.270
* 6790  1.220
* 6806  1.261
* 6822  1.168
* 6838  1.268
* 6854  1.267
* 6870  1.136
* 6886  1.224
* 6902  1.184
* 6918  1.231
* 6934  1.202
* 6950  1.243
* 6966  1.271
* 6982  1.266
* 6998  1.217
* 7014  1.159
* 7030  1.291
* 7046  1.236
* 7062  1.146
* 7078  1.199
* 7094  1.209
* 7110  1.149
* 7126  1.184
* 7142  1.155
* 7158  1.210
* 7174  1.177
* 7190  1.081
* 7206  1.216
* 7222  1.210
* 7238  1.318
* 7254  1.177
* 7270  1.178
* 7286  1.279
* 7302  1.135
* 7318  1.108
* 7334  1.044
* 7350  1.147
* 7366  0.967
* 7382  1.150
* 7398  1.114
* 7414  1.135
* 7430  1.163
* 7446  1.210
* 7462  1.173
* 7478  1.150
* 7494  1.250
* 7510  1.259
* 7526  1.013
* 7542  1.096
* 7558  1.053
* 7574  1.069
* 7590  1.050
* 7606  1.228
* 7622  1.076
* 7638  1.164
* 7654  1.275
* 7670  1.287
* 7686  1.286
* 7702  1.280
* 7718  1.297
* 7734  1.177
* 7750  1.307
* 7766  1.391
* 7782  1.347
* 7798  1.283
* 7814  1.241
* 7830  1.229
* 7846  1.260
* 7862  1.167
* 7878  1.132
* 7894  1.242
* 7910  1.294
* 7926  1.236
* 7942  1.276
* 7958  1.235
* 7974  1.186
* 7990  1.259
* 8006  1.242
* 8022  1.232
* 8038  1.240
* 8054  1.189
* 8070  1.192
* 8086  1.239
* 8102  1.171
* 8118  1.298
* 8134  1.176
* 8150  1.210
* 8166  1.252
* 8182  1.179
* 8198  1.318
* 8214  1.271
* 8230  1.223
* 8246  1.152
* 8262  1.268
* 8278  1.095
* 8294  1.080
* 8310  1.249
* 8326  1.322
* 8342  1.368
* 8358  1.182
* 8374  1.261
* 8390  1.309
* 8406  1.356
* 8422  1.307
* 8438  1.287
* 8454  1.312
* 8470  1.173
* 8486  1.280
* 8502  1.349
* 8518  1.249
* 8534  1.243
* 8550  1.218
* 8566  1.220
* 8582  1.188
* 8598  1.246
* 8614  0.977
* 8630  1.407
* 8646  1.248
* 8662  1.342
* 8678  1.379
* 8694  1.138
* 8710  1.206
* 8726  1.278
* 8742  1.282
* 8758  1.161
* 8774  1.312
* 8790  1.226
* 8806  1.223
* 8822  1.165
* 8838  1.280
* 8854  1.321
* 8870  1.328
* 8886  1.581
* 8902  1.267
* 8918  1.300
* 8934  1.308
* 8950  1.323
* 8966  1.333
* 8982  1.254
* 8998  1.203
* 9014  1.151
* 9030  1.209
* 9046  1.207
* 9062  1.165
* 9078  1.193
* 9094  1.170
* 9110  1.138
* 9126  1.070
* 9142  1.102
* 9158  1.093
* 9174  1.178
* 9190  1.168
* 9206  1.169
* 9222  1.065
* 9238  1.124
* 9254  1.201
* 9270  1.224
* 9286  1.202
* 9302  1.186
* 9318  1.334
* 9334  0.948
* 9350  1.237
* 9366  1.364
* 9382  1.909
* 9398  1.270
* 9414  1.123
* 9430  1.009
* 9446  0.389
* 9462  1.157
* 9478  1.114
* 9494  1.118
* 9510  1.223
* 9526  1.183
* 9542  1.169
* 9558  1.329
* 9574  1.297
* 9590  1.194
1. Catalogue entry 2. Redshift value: 0.46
